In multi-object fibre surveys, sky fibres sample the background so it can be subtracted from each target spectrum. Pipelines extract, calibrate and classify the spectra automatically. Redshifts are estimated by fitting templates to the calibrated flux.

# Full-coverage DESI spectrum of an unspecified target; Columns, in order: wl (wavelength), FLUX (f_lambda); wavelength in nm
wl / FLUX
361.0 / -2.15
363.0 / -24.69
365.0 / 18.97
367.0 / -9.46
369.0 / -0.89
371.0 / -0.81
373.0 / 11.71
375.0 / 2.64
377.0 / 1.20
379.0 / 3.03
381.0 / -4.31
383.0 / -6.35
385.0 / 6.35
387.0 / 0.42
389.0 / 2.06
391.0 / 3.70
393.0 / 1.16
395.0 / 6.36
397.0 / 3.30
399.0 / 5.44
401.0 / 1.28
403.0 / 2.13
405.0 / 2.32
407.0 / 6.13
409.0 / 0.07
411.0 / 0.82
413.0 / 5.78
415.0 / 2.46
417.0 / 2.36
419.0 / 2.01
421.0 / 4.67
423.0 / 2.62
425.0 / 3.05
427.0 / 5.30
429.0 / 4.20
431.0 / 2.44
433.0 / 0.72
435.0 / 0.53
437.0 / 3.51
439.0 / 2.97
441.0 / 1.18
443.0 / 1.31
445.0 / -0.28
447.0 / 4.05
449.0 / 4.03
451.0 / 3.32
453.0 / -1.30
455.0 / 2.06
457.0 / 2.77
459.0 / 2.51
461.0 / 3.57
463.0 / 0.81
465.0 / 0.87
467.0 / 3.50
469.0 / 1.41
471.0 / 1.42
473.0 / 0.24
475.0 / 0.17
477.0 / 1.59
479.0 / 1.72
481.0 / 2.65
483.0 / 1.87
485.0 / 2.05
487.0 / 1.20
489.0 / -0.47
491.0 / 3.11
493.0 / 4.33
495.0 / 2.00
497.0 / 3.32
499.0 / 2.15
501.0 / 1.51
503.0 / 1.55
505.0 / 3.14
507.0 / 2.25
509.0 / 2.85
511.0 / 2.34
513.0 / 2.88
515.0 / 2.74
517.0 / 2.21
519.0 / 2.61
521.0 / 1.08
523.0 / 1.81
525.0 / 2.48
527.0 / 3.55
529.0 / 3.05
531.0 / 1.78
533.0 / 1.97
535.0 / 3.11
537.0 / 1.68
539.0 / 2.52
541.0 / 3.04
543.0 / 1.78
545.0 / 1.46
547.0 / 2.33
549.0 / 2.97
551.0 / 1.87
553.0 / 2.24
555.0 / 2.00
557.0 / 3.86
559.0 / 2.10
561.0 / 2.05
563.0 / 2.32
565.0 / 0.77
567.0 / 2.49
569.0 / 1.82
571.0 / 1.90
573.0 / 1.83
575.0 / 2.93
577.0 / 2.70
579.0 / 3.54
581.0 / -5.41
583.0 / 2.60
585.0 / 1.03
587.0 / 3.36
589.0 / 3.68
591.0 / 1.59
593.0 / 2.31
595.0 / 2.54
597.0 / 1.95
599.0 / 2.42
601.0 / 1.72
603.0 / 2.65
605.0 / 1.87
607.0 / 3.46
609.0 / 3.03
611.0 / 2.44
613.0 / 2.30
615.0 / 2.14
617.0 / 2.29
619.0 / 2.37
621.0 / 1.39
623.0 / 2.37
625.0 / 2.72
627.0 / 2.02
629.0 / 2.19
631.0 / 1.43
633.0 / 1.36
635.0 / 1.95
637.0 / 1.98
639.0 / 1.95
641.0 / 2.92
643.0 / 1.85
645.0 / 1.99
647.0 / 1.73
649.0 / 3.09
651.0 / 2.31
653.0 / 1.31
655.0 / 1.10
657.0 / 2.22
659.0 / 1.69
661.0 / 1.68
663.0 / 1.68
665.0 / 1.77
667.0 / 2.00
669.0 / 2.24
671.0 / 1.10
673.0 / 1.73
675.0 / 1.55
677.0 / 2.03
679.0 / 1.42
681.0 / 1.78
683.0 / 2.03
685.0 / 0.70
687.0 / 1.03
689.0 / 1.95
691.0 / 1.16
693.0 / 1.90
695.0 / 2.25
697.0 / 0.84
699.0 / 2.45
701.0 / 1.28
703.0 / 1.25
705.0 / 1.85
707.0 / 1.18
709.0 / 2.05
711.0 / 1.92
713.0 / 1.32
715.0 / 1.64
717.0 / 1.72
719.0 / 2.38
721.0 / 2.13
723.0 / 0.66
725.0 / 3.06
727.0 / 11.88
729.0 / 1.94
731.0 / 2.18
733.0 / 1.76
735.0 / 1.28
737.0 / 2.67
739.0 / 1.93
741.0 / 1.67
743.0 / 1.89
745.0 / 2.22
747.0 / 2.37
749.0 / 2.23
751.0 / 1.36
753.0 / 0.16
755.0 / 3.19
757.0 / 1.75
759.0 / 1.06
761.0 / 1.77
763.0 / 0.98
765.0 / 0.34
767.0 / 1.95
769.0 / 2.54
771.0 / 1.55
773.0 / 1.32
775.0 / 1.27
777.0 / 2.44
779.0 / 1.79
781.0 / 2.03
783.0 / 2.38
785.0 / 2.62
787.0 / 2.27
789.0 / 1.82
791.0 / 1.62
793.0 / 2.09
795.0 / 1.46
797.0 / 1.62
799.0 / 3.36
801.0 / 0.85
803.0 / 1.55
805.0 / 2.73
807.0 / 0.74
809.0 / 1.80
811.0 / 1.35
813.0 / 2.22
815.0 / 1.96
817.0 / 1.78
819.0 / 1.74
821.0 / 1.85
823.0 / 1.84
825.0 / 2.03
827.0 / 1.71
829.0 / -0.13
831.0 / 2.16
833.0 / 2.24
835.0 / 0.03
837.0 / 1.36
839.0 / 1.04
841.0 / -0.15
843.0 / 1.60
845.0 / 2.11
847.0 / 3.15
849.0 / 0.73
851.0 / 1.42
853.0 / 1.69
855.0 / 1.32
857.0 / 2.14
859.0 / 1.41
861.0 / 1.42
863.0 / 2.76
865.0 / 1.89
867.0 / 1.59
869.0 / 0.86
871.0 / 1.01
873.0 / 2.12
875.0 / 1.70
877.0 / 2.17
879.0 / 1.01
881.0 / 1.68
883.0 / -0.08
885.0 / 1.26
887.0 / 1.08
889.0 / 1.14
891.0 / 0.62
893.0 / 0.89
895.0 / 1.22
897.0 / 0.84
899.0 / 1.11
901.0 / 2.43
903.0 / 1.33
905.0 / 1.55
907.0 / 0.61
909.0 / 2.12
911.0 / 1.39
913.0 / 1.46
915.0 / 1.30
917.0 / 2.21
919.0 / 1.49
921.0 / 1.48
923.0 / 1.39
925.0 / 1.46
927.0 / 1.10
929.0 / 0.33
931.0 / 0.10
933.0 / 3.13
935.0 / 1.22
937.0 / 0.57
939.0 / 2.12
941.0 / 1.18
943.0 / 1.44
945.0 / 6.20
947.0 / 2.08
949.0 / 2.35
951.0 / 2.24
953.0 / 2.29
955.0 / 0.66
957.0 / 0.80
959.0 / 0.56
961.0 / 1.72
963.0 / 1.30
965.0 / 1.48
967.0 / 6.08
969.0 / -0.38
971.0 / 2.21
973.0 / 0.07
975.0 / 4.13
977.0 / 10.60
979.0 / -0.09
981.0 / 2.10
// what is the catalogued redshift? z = 0.95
